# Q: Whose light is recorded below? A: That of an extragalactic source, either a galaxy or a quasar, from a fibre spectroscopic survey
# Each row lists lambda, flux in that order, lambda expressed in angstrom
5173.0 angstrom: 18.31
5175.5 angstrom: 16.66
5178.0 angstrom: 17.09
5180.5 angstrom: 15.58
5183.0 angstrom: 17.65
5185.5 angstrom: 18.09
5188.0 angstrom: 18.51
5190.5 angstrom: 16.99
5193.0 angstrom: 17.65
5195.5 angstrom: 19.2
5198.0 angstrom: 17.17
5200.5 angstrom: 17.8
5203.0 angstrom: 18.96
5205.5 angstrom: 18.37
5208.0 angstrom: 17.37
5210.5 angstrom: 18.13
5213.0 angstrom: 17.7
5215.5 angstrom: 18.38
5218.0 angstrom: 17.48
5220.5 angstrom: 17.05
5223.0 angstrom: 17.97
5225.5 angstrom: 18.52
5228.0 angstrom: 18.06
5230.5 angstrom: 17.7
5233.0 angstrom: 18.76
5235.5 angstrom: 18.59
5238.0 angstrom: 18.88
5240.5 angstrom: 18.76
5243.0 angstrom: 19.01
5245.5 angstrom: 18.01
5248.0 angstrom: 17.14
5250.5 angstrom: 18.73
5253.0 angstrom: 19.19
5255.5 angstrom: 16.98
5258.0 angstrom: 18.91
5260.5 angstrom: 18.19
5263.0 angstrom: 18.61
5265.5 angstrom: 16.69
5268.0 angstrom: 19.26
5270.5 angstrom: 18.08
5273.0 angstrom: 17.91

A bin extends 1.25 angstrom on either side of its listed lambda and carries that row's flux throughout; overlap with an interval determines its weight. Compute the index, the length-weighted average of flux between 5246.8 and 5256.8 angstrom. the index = 18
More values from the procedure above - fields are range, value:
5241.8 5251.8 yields 18.2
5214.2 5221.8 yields 17.6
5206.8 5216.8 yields 17.9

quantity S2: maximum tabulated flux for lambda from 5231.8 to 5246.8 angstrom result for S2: 19.01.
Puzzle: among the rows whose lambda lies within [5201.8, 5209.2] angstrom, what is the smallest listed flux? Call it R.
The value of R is 17.37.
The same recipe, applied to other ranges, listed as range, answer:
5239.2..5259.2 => 16.98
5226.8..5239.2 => 17.7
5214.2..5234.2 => 17.05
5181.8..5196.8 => 16.99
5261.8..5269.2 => 16.69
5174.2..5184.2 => 15.58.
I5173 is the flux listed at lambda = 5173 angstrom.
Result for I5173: 18.31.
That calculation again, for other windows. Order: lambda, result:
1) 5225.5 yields 18.52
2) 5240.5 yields 18.76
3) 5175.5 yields 16.66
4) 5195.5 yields 19.2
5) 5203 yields 18.96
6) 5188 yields 18.51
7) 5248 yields 17.14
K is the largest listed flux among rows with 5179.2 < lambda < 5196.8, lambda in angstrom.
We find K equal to 19.2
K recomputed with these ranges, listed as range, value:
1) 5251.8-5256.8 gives 19.19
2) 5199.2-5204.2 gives 18.96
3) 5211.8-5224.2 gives 18.38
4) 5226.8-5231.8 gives 18.06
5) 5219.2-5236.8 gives 18.76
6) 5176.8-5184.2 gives 17.65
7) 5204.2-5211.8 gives 18.37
